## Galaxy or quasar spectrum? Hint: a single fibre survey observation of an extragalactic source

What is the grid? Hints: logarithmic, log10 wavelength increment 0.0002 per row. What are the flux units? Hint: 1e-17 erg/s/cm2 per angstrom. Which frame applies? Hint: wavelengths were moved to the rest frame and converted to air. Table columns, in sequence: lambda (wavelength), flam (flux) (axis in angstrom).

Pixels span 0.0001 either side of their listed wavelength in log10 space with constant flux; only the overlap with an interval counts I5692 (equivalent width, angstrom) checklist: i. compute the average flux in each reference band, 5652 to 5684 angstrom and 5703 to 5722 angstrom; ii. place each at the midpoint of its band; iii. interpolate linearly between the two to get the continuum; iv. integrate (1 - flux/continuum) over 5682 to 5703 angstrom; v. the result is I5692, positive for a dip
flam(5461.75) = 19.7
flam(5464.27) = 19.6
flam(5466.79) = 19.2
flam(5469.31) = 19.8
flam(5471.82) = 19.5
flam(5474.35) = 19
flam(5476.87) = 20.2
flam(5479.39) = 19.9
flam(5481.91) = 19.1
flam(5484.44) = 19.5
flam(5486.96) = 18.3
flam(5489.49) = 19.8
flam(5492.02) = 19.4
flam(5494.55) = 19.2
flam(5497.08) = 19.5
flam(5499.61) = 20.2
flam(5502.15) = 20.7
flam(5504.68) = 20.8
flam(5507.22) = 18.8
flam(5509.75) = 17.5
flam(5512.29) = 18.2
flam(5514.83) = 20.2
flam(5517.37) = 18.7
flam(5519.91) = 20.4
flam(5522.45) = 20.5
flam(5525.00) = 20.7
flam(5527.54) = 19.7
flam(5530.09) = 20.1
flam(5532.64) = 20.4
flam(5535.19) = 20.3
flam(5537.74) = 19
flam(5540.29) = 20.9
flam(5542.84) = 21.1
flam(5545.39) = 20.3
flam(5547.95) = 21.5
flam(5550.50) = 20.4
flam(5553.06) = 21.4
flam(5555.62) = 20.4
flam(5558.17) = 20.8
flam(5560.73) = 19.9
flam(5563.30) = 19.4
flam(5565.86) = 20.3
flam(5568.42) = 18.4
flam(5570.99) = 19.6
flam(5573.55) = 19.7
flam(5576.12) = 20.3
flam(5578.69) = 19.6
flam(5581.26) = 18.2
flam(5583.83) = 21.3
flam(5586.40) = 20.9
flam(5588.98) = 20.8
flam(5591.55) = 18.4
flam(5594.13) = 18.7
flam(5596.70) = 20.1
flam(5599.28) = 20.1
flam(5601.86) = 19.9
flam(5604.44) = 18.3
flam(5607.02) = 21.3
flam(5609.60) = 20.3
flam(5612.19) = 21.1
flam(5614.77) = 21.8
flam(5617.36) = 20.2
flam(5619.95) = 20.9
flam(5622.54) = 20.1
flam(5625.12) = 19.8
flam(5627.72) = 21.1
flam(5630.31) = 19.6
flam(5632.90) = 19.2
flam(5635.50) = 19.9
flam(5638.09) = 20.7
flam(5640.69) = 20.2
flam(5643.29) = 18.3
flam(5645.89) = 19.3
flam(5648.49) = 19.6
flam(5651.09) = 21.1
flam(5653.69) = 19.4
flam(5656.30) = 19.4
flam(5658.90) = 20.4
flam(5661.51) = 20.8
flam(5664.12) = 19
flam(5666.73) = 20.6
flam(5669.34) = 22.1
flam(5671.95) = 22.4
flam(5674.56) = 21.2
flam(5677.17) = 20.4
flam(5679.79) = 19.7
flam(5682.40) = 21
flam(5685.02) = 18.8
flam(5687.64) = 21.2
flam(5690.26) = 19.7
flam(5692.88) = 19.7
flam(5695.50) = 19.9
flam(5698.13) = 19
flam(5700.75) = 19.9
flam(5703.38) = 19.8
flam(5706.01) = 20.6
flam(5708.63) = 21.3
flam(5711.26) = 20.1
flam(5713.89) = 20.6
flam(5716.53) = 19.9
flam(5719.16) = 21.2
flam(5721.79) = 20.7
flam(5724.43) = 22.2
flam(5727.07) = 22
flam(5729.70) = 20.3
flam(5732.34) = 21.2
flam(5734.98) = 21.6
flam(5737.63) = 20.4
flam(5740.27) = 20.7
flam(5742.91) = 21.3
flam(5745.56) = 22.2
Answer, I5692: 0.7 angstrom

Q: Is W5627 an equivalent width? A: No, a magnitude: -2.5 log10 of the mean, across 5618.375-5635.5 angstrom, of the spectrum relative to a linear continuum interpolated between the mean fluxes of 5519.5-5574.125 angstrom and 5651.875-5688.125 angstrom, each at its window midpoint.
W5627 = 0.01 mag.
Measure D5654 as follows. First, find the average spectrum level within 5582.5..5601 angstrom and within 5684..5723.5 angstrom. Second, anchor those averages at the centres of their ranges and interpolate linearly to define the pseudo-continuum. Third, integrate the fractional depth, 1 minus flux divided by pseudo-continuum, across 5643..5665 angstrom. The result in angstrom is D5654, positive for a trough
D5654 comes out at 0.4 angstrom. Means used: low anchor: 20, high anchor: 20.2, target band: 19.8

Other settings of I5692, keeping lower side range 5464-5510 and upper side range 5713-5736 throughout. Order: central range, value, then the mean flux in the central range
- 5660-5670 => 0.1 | 20.5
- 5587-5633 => 0.4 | 20.1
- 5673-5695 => 0.6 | 20.2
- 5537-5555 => -0.7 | 20.7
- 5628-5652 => 0.8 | 19.8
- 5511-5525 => 0.0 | 19.7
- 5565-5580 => 0.3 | 19.6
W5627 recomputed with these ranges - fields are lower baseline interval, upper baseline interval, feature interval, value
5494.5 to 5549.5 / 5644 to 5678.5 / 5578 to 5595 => 0.024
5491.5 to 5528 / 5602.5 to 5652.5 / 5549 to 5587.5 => -0.009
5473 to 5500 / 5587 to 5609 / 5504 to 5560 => -0.028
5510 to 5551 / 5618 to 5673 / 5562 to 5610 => 0.020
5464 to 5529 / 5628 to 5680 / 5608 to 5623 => -0.039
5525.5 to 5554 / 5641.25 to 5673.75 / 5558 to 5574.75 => 0.041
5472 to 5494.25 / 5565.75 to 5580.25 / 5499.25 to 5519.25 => 0.004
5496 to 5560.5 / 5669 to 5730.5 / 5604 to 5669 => 0.013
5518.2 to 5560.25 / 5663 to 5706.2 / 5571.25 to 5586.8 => 0.026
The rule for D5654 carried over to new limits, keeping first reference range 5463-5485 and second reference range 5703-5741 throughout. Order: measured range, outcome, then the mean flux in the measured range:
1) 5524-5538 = -0.2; 20.1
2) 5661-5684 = -0.2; 20.8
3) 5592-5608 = 0.5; 19.6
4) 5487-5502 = 0.0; 19.6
